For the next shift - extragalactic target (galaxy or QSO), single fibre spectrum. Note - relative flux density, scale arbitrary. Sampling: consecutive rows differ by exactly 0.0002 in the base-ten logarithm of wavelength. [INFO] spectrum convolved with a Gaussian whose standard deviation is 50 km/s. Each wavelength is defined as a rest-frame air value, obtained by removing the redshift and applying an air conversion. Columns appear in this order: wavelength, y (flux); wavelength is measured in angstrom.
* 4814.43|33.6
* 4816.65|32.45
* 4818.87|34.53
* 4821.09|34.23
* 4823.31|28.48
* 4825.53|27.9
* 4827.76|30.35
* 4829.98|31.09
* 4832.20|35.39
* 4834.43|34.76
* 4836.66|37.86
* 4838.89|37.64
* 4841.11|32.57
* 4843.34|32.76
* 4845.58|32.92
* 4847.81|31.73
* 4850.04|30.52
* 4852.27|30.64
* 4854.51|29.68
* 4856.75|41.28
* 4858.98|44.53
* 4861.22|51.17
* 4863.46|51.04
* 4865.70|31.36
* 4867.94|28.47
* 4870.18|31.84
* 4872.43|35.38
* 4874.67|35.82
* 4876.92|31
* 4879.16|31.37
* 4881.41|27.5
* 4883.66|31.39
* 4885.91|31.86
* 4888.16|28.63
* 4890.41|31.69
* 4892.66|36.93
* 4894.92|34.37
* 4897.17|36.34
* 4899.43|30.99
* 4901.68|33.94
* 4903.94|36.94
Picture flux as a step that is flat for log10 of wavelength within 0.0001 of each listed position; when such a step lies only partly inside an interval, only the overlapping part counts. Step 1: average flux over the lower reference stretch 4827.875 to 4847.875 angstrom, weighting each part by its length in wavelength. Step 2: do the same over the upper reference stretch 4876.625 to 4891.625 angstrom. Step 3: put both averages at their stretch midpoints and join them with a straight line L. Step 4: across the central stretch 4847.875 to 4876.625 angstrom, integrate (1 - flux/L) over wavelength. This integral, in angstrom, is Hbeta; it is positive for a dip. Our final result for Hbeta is -3.84 angstrom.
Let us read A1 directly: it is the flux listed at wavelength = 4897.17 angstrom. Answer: 36.34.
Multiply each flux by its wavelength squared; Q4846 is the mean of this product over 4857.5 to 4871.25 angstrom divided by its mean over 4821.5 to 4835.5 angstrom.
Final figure 1.28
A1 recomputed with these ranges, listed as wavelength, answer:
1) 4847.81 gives 31.73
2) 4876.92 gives 31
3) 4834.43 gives 34.76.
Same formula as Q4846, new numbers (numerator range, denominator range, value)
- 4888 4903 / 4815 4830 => 1.10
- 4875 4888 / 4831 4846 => 0.90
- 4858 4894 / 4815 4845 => 1.08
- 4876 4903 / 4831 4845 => 0.94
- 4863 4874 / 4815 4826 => 1.11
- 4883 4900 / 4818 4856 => 1.03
